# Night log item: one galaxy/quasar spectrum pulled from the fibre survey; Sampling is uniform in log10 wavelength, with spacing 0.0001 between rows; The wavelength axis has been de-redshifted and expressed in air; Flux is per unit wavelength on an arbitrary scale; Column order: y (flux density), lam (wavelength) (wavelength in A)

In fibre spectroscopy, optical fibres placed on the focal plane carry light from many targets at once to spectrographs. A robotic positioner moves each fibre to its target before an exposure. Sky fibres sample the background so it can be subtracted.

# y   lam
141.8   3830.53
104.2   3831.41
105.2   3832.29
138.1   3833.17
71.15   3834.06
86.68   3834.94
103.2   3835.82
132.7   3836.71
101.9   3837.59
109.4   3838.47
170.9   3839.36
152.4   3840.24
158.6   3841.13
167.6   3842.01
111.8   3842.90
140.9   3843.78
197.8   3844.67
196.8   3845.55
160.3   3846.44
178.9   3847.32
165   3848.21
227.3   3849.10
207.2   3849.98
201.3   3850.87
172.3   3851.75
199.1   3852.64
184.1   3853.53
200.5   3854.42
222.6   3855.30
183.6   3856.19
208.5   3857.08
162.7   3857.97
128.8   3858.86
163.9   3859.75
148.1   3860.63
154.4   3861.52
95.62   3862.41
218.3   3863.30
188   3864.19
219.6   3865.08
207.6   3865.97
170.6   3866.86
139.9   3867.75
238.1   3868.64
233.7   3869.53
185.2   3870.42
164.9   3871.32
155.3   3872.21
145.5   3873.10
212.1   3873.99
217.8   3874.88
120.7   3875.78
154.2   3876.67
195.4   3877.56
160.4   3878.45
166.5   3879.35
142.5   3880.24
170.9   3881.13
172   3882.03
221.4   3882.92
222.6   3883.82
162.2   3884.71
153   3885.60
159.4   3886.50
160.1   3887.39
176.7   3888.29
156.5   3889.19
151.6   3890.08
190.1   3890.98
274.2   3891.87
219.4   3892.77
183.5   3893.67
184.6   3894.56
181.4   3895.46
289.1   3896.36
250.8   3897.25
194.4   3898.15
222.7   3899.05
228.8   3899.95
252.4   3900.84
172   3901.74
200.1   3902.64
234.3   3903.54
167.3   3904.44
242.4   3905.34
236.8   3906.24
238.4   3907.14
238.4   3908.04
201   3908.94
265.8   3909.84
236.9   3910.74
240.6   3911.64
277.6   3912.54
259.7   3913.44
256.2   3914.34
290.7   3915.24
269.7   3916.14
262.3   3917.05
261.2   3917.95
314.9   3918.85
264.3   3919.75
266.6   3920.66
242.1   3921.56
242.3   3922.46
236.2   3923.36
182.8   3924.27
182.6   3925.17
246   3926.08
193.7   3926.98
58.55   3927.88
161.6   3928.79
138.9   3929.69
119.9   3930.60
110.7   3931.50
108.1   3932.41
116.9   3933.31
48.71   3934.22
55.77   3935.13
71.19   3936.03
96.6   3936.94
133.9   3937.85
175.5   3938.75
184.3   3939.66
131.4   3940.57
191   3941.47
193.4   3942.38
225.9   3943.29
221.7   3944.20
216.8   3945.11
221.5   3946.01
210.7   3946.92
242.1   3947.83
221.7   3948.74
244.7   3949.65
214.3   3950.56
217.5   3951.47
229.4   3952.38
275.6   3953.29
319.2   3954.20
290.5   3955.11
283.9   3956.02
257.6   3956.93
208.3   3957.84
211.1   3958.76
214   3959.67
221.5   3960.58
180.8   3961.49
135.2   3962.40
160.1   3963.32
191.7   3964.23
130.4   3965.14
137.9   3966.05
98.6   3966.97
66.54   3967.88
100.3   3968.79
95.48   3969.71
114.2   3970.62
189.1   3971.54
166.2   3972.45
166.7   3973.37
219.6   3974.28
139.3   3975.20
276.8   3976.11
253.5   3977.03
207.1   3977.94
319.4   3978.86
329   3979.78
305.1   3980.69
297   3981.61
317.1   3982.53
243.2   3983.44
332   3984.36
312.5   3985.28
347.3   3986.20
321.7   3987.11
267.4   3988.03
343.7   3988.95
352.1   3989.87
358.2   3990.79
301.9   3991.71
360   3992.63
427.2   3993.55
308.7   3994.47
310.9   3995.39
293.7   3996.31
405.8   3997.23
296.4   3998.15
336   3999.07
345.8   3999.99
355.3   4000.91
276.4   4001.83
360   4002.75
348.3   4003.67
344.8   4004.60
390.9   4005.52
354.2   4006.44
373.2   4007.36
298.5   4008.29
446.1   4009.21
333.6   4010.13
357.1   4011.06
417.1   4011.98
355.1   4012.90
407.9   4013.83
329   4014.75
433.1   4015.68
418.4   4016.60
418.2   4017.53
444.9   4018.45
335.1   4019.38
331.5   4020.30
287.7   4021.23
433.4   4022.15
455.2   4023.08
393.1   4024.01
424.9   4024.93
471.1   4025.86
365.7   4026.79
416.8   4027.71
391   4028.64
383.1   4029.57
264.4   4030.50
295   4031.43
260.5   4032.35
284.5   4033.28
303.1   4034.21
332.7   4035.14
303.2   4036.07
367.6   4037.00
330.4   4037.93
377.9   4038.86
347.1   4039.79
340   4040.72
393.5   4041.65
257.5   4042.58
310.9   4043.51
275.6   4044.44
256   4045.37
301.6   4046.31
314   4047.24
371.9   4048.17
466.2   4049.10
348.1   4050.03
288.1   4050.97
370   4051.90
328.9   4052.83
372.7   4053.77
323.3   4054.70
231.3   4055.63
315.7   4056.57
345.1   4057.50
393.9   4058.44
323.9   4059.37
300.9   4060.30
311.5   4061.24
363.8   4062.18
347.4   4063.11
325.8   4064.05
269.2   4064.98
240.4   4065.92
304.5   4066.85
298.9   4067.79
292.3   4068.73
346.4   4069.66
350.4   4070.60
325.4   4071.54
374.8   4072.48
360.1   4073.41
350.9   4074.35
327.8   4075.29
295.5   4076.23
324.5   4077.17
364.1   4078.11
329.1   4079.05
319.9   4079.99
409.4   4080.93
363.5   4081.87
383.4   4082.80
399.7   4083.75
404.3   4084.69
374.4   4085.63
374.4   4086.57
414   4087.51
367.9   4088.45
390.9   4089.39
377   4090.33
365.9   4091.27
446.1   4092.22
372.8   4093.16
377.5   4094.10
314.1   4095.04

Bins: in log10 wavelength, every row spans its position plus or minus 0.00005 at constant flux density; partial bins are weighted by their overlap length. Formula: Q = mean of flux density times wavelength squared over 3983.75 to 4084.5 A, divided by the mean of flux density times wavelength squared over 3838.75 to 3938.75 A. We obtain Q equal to 2.0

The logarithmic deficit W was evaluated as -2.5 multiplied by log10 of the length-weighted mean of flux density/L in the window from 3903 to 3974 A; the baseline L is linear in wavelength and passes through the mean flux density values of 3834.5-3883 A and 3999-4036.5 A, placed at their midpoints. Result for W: 0.31 mag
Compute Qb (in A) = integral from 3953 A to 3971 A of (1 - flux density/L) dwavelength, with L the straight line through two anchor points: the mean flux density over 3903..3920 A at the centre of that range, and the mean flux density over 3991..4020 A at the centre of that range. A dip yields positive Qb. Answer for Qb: 7.2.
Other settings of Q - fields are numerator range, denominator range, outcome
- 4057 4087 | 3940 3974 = 1.85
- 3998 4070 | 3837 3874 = 2.17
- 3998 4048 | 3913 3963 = 1.82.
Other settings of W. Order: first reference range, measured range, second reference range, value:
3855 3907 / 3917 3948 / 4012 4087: 0.30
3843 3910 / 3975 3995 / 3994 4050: 0.02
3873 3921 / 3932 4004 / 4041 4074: 0.14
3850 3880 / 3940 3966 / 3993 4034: 0.32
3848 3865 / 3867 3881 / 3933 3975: 0.04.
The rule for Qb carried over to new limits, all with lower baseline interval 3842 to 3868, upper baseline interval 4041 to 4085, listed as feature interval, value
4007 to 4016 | -2.4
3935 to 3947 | 3.7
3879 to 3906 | 1.2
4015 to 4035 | -4.4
